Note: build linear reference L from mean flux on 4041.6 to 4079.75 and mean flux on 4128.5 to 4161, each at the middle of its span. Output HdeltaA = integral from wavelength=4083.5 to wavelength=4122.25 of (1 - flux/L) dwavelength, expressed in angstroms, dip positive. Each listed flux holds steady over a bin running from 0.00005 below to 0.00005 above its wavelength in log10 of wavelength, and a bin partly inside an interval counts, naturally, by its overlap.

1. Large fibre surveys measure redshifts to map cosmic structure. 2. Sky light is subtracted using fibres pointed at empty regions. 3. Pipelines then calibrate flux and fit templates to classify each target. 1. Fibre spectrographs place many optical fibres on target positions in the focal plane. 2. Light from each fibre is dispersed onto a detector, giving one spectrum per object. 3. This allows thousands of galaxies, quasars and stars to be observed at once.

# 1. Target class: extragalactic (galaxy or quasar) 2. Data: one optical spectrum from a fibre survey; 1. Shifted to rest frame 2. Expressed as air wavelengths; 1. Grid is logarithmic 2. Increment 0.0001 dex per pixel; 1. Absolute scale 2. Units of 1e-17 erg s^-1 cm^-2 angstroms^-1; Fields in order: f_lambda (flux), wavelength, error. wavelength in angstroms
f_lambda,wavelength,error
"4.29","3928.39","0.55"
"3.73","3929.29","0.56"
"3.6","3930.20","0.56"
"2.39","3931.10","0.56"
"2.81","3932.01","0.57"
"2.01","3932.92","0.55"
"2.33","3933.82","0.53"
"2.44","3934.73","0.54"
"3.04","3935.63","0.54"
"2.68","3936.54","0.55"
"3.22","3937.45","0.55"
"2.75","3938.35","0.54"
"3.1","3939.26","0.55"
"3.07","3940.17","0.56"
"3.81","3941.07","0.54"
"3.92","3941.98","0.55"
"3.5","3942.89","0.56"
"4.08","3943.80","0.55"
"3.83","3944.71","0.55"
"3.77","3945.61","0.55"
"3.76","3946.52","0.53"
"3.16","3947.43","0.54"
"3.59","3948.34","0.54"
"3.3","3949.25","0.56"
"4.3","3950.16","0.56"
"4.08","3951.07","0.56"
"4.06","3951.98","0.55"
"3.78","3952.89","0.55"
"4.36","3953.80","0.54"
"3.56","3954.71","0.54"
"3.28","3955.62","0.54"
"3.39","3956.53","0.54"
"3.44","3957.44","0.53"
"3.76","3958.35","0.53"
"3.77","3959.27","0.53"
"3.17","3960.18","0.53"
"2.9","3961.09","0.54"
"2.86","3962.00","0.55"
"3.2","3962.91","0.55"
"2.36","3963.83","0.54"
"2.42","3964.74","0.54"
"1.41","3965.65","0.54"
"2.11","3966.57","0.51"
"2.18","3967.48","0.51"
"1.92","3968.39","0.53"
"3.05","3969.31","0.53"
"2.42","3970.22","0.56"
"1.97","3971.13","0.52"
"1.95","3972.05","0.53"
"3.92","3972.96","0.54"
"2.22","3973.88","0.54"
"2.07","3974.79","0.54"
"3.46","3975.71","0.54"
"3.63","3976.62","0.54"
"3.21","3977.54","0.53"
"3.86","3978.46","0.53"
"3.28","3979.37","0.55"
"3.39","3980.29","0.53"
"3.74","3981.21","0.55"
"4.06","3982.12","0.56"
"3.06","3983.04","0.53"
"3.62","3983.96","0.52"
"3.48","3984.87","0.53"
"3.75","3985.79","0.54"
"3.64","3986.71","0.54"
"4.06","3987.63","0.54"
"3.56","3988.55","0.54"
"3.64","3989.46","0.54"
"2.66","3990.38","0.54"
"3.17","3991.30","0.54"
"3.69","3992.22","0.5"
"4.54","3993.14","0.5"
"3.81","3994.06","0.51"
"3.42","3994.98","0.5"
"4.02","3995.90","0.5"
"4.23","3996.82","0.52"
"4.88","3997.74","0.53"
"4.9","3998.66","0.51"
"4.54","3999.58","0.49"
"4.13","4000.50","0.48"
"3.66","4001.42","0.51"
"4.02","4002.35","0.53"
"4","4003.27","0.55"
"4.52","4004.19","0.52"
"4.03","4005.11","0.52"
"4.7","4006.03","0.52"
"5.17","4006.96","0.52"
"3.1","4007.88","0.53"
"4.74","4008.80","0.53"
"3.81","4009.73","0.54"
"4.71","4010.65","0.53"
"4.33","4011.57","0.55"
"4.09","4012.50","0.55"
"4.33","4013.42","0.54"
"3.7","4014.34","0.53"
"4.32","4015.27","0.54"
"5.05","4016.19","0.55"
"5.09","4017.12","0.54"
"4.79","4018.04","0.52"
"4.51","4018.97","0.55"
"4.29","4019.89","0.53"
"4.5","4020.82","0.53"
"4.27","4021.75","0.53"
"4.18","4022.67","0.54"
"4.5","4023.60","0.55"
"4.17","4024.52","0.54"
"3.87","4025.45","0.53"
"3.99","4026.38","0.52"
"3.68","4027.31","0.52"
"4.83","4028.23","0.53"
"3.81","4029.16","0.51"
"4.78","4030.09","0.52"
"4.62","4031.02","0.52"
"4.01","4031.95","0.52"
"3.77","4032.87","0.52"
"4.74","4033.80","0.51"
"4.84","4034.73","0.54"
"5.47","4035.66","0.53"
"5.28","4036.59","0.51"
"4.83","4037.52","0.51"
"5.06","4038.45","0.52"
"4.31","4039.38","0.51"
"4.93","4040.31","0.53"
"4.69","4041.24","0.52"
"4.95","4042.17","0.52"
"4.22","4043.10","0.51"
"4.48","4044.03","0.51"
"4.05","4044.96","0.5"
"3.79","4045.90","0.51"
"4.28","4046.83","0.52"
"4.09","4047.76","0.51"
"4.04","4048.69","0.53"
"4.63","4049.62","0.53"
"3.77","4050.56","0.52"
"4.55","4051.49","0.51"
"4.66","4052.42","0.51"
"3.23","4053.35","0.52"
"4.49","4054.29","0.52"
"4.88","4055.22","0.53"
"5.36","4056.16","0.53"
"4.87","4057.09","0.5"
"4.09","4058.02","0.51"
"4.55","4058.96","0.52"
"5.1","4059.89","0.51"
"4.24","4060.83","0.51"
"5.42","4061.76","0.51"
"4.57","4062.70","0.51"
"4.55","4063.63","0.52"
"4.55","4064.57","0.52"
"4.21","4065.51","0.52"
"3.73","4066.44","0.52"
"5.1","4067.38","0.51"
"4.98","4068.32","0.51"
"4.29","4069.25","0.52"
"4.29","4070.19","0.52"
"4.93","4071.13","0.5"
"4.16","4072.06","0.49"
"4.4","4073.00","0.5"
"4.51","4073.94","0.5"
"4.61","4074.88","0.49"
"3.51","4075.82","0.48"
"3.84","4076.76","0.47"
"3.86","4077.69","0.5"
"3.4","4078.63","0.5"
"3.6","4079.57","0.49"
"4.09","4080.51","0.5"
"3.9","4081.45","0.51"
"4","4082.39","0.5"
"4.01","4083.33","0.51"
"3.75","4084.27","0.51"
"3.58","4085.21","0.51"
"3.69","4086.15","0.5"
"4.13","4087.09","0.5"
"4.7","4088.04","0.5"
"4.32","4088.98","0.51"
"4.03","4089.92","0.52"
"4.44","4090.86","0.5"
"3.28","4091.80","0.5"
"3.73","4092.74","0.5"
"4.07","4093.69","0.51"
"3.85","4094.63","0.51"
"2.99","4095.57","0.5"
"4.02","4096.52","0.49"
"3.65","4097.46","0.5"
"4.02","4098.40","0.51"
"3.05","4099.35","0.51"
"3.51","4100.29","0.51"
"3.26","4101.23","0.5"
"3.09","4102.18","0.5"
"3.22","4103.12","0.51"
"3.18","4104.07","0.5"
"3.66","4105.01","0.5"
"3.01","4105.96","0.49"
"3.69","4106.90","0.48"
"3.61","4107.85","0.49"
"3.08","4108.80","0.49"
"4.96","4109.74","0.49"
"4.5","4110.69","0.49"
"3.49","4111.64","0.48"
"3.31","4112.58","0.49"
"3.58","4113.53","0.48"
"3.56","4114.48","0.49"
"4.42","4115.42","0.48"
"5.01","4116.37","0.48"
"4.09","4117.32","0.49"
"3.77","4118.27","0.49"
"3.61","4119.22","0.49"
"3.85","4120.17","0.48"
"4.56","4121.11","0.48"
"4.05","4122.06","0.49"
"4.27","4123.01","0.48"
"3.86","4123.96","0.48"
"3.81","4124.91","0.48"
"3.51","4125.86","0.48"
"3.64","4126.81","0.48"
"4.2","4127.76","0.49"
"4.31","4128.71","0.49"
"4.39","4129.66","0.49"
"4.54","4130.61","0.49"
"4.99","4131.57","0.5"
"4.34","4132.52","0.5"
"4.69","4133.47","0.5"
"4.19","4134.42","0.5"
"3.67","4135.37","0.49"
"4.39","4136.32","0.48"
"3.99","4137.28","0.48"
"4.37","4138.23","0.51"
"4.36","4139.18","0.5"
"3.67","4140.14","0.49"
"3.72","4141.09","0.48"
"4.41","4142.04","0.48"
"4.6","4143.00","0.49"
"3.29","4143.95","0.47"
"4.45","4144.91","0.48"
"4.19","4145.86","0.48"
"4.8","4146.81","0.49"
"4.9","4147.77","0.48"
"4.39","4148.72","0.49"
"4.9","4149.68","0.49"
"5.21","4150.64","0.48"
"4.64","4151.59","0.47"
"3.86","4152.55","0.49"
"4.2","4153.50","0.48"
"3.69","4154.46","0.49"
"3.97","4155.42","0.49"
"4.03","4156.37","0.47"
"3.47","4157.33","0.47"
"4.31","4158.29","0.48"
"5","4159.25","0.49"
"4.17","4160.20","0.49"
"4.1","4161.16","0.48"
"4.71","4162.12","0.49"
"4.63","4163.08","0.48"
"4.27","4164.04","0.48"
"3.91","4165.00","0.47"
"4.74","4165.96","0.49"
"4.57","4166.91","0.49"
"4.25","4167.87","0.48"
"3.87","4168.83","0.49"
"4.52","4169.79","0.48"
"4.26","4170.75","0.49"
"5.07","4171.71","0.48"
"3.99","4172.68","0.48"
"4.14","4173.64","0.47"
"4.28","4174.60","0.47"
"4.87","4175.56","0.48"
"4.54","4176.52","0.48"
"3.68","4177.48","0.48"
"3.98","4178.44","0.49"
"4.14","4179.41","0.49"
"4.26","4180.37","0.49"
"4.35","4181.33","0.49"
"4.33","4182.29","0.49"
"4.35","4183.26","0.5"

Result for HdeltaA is 4.8 angstroms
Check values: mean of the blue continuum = 4.37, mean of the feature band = 3.79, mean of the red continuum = 4.29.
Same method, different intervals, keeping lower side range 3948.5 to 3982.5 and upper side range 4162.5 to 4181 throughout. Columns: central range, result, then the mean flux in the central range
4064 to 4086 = -2.22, 4.14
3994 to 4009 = -4.00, 4.23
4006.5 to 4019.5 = -3.83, 4.41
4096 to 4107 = 1.34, 3.44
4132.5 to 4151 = -0.78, 4.32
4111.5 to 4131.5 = 0.04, 4.02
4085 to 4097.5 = -0.17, 3.91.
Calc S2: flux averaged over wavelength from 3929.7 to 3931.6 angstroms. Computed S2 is 3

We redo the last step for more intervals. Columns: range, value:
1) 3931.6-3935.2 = 2.4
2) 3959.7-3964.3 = 2.9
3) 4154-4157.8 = 3.79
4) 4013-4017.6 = 4.5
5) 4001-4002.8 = 3.82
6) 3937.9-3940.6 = 2.97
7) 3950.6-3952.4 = 4.07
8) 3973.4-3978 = 2.92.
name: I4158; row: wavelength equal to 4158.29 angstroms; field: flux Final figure 4.31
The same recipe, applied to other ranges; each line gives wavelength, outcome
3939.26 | 3.1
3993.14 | 4.54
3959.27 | 3.77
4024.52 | 4.17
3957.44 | 3.44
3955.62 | 3.28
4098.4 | 4.02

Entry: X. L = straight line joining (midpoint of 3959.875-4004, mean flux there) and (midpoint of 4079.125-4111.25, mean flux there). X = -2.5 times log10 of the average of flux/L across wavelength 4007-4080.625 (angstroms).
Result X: -0.23 mag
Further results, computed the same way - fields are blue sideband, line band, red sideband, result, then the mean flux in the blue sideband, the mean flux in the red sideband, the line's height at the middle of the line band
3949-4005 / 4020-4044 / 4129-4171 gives -0.207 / 3.43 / 4.31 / 3.71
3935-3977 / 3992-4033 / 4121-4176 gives -0.222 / 3.16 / 4.28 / 3.49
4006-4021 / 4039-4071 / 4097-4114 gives -0.116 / 4.41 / 3.55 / 4.02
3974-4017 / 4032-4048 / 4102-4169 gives -0.152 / 3.91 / 4.12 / 3.97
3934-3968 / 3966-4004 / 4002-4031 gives 0.120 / 3.27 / 4.32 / 3.82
